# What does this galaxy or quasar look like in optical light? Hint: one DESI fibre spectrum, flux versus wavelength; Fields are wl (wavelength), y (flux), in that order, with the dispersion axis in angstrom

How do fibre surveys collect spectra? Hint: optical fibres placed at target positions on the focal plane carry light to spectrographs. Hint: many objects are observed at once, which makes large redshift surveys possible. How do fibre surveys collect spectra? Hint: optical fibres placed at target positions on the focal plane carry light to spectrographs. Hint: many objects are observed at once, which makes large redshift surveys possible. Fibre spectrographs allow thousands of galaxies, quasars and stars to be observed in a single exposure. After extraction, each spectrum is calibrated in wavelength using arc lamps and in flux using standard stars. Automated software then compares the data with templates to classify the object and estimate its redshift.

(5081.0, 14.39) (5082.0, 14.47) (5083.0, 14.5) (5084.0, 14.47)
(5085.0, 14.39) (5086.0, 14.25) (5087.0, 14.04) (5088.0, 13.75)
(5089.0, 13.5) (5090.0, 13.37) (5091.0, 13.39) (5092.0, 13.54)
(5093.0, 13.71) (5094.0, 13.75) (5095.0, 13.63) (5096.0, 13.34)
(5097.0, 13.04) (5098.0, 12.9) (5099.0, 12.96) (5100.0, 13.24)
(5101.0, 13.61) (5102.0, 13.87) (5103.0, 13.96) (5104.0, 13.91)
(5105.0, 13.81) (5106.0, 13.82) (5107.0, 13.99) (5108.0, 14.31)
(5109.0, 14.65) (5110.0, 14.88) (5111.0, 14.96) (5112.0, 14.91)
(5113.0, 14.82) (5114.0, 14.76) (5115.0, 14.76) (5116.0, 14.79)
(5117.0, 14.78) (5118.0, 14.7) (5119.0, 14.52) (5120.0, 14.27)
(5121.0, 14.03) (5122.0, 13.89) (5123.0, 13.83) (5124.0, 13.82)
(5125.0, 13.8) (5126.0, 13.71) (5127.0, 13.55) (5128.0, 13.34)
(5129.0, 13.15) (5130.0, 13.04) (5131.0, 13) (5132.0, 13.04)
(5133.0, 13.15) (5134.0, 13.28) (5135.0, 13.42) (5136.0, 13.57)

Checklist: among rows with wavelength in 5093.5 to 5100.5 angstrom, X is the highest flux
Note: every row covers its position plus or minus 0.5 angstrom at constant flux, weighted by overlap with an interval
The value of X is 13.75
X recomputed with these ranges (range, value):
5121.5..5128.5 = 13.89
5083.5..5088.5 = 14.47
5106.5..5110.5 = 14.88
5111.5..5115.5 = 14.91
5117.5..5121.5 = 14.7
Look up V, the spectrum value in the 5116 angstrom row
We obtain 14.79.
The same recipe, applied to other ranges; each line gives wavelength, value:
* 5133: 13.15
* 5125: 13.8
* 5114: 14.76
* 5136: 13.57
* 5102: 13.87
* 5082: 14.47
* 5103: 13.96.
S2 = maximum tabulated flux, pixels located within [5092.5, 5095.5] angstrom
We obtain 13.75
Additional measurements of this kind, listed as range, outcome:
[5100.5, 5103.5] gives 13.96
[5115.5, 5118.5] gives 14.79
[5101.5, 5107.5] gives 13.99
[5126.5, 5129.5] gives 13.55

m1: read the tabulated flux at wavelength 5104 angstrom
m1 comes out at 13.91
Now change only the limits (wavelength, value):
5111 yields 14.96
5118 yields 14.7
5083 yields 14.5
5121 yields 14.03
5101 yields 13.61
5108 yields 14.31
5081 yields 14.39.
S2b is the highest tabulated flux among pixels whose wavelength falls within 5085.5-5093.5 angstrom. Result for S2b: 14.25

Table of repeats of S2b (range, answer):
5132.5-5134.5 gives 13.28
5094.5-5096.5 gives 13.63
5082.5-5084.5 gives 14.5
